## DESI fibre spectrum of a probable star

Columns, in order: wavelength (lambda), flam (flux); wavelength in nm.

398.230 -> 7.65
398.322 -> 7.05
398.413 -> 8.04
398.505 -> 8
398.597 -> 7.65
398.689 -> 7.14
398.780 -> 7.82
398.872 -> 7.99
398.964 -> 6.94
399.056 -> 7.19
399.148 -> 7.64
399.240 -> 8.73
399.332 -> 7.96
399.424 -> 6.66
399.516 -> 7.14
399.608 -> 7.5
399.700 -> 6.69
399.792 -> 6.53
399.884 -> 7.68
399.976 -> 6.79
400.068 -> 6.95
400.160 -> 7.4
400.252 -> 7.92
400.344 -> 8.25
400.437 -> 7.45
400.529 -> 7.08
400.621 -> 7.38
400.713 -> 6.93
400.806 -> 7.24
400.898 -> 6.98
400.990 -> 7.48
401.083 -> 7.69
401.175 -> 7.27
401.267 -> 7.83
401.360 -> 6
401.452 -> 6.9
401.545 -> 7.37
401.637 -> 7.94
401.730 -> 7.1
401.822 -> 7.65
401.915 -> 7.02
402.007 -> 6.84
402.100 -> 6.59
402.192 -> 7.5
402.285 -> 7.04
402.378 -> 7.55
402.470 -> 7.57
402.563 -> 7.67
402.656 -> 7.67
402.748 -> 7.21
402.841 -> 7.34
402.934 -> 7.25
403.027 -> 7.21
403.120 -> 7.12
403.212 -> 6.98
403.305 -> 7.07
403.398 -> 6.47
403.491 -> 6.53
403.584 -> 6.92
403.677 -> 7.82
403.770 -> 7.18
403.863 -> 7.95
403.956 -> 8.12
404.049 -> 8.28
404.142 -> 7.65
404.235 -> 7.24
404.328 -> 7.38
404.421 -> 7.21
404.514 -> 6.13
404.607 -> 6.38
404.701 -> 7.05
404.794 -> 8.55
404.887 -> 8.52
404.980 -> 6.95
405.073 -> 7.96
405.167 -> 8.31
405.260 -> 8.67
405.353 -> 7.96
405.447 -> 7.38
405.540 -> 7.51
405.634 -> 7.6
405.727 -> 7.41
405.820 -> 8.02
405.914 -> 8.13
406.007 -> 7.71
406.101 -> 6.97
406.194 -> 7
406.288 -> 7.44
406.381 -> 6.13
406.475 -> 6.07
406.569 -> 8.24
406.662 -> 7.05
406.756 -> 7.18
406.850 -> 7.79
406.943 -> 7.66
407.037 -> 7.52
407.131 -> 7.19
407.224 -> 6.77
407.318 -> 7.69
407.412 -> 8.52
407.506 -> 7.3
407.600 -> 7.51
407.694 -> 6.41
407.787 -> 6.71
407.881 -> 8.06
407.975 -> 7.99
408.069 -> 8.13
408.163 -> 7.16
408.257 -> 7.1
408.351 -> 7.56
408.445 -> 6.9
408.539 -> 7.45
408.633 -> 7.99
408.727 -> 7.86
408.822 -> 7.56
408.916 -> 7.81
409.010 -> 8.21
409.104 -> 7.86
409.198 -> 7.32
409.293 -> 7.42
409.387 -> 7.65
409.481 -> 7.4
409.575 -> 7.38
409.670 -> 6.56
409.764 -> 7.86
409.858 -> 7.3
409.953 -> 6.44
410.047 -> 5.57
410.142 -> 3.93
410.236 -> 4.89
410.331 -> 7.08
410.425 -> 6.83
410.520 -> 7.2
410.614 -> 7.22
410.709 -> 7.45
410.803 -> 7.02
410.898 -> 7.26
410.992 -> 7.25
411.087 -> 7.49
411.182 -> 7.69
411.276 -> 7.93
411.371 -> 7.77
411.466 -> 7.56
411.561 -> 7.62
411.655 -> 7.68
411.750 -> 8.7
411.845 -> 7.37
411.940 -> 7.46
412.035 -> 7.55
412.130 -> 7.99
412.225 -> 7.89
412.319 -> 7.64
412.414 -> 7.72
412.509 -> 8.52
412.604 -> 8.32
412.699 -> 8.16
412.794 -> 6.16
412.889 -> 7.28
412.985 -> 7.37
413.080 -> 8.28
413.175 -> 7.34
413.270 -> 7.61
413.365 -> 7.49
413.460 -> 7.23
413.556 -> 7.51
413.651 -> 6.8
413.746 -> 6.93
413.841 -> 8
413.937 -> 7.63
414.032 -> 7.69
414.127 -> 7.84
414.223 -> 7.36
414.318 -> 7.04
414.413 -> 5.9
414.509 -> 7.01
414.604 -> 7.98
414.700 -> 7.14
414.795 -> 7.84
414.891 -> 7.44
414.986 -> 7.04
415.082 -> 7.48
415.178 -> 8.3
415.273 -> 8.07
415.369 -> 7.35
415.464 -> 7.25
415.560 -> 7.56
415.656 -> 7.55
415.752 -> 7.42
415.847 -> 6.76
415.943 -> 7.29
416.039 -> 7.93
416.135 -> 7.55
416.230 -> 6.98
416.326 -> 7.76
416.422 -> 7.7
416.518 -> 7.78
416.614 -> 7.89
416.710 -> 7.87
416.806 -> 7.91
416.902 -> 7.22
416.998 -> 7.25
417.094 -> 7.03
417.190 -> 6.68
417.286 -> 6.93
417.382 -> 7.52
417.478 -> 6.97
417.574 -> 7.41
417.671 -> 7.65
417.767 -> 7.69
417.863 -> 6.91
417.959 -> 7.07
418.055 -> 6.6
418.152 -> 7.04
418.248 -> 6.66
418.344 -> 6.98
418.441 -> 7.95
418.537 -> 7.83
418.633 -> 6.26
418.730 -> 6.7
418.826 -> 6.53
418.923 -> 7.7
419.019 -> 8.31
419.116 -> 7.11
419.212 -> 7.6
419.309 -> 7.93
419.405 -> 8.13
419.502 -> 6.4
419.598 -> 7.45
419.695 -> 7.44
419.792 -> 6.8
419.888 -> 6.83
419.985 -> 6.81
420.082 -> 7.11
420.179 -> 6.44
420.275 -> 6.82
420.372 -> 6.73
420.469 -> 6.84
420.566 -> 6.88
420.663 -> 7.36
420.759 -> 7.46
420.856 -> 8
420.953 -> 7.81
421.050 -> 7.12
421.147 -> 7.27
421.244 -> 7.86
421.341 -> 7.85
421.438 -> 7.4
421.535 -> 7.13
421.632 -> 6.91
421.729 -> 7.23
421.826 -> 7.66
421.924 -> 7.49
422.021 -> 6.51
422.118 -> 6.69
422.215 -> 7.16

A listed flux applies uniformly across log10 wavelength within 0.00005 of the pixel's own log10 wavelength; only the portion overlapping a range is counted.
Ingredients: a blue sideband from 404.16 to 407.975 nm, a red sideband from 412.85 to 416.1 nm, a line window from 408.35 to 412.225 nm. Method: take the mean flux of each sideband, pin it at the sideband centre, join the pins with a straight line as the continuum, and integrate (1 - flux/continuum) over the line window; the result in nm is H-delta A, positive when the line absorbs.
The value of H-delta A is 0.07 nm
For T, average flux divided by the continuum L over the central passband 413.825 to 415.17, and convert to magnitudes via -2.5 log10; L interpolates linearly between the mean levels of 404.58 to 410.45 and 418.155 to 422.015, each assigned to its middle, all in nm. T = -0.02 mag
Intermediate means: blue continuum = 7.35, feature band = 7.39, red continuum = 7.24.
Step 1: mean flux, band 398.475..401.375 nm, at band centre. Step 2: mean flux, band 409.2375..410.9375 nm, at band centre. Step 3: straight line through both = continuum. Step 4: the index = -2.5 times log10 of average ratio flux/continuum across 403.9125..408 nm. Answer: -0.07 mag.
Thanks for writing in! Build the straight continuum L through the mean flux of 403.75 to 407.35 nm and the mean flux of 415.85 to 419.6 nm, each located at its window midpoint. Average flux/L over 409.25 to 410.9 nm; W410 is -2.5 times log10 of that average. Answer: 0.10 mag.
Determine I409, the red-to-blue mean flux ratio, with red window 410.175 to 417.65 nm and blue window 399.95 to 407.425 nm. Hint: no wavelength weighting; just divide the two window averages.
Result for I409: 1.01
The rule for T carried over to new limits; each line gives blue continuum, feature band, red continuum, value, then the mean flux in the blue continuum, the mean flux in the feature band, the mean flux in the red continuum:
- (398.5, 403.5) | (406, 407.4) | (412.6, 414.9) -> 0.01 mag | 7.3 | 7.24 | 7.39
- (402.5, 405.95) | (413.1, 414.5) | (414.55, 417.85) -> 0.02 mag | 7.48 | 7.32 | 7.47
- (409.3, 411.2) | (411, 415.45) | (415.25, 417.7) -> -0.06 mag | 6.87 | 7.56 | 7.42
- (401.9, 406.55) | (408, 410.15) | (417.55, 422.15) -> 0.00 mag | 7.37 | 7.3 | 7.22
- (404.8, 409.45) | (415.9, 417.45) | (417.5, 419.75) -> -0.02 mag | 7.55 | 7.45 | 7.27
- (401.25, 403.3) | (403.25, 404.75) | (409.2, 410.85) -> -0.01 mag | 7.23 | 7.21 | 6.79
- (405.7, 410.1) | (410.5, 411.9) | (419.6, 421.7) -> -0.03 mag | 7.38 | 7.56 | 7.19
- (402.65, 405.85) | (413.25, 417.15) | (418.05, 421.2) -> -0.03 mag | 7.45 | 7.45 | 7.19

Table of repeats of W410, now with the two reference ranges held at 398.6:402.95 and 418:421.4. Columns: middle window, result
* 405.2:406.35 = -0.049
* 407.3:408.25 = -0.034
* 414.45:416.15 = -0.035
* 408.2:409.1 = -0.048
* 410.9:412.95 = -0.062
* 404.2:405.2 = -0.016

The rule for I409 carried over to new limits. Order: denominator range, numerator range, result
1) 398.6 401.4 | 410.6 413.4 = 1.04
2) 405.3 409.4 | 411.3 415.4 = 1.01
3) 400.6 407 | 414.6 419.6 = 1.00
